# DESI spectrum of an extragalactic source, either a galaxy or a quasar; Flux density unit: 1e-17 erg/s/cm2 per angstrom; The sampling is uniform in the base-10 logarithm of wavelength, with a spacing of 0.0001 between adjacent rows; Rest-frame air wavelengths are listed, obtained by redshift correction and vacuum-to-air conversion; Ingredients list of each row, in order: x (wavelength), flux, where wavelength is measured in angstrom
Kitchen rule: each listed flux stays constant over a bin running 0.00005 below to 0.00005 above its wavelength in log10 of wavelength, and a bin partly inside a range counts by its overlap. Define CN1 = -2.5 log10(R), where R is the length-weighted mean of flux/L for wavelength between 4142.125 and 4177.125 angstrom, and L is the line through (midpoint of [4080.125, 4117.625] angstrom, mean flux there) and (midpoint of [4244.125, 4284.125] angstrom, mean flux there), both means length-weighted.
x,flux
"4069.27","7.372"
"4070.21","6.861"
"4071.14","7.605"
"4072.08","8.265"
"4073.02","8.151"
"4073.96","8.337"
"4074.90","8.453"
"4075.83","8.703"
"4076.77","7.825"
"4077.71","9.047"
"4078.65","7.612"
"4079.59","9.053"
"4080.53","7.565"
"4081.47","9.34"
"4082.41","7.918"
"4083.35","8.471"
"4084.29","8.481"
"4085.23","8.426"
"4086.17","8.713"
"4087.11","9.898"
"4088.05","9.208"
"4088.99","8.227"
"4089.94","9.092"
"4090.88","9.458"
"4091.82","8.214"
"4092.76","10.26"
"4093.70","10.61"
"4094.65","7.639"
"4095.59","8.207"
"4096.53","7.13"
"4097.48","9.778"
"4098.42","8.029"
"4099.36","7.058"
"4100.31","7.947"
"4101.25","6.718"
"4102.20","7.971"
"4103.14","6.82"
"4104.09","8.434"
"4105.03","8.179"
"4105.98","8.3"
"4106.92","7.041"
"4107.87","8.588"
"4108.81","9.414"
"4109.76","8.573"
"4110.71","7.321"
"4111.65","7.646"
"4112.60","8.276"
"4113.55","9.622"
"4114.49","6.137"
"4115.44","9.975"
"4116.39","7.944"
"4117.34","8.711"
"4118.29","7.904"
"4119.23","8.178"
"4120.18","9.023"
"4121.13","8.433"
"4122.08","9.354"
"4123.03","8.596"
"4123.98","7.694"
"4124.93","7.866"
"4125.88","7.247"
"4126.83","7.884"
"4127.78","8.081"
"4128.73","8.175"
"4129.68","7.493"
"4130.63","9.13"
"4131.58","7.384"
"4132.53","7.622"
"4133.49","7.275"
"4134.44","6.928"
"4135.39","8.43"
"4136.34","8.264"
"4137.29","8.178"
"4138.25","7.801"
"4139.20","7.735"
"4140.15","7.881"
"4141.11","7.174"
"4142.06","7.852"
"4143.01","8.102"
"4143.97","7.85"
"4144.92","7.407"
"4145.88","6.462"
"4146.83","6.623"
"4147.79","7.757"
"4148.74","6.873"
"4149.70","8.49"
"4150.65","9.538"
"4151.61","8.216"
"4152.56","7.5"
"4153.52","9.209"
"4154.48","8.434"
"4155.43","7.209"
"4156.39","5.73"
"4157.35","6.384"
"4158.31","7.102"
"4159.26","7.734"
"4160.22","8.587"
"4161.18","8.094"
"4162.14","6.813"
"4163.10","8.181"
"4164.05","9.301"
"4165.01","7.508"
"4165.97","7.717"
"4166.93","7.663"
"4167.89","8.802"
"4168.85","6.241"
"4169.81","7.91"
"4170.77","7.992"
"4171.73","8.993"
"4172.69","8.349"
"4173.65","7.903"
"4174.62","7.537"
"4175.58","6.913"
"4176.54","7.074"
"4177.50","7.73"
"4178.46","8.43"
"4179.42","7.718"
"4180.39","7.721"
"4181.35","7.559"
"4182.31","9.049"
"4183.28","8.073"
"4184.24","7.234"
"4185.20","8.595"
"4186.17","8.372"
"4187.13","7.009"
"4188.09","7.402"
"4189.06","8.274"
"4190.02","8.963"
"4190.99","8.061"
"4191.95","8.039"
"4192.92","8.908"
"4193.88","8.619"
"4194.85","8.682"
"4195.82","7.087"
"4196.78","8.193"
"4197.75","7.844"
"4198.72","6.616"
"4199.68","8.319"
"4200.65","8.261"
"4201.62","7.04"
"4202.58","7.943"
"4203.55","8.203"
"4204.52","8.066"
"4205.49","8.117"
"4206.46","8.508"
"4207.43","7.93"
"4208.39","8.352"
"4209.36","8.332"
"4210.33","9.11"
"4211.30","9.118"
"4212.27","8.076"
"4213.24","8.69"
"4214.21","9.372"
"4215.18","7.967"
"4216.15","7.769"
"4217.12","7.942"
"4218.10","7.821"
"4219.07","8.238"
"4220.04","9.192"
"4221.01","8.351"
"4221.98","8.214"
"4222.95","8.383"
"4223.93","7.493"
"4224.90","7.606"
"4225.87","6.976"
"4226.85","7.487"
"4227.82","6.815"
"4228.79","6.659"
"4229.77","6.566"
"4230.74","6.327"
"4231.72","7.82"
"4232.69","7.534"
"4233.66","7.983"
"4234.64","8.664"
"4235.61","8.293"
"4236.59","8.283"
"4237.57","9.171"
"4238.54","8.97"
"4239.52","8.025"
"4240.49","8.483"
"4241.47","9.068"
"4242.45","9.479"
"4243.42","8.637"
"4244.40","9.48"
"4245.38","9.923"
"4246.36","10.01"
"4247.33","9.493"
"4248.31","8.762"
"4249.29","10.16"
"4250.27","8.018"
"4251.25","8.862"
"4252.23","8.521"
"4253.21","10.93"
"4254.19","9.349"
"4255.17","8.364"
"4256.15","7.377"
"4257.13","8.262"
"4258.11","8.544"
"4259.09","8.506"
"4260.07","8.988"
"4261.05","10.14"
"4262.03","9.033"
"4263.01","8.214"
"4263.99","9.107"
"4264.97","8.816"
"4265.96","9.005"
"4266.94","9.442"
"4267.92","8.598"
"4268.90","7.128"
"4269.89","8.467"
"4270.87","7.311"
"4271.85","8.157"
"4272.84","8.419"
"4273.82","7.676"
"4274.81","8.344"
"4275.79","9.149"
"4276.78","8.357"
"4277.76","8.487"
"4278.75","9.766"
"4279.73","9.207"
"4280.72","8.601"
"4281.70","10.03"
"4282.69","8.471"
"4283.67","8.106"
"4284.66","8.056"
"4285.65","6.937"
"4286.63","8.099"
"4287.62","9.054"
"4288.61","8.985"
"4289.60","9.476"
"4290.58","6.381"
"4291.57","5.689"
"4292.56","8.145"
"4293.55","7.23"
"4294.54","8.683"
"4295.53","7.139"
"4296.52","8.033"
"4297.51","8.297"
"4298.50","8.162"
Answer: 0.11 mag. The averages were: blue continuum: 8.38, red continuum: 8.82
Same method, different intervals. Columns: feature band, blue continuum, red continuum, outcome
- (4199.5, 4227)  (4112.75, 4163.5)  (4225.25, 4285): 0.02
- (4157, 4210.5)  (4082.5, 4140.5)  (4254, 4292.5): 0.05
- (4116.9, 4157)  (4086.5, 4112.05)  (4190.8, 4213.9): 0.05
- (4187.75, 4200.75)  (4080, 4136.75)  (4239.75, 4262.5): 0.08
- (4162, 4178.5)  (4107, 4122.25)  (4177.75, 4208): 0.04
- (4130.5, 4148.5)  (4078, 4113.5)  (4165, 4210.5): 0.08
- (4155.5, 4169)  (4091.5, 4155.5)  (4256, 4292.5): 0.08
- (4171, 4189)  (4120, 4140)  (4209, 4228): 0.03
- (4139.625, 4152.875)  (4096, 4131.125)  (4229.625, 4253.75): 0.08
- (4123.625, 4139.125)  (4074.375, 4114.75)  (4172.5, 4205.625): 0.05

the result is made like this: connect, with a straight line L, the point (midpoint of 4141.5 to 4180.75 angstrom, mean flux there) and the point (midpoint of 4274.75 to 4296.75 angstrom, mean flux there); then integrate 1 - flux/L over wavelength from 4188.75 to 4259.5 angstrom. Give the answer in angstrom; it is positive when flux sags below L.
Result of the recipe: -2.7 angstrom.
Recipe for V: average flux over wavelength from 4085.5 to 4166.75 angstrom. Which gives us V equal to 8.06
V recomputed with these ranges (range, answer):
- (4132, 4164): 7.7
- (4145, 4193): 7.83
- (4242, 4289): 8.77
